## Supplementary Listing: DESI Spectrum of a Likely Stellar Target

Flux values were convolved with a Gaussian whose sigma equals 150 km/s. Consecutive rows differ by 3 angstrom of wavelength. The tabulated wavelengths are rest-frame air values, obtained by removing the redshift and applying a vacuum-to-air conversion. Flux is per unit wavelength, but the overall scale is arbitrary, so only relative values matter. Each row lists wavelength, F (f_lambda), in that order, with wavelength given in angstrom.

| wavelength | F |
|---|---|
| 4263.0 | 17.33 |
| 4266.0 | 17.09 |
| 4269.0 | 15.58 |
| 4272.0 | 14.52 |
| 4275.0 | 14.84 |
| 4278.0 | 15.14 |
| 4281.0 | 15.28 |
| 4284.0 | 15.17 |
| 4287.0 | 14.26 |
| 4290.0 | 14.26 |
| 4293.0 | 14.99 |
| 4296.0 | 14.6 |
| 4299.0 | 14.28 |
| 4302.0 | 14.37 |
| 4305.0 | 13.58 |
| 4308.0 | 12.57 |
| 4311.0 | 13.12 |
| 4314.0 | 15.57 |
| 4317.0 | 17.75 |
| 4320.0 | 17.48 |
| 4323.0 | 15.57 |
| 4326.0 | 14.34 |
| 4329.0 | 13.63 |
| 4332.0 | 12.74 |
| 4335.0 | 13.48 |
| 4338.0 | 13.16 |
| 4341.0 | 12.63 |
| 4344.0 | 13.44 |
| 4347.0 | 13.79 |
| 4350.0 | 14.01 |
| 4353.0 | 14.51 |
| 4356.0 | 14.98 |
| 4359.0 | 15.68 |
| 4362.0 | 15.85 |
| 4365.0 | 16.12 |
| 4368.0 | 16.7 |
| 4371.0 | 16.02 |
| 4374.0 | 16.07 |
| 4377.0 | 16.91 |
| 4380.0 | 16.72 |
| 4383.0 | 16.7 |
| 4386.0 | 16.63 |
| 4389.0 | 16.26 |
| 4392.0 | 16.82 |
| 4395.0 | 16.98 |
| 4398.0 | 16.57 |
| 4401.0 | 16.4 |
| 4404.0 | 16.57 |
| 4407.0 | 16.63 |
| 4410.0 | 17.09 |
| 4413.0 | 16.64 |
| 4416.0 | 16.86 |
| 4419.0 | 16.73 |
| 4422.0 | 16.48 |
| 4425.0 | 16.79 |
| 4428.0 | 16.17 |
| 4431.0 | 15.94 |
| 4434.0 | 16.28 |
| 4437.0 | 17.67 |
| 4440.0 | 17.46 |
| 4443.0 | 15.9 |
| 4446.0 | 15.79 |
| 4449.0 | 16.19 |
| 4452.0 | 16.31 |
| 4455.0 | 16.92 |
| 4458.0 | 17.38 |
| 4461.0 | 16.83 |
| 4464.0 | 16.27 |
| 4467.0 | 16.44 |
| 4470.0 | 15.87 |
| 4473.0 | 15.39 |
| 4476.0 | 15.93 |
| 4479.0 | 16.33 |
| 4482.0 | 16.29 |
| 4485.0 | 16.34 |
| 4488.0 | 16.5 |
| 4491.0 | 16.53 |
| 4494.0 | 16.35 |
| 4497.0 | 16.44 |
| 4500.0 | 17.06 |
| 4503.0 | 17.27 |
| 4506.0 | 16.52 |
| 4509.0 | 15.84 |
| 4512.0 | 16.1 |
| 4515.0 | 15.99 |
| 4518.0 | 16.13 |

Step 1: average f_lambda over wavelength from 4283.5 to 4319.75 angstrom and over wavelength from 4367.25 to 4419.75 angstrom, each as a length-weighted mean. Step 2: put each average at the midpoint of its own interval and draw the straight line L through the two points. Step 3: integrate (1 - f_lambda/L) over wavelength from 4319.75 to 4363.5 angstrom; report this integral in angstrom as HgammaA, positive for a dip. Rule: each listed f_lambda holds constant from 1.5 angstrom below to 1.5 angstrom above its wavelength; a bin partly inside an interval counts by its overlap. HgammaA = 3.5 angstrom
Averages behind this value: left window 14.6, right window 16.6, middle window 14.3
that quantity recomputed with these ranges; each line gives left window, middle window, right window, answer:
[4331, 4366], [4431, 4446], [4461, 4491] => -1.0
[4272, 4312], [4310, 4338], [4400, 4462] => 0.2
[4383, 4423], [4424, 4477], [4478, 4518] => 0.4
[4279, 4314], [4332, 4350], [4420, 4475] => 2.0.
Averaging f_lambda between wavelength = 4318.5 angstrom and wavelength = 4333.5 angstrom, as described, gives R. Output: 14.8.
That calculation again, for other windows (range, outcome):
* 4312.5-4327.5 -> 16.1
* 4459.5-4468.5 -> 16.5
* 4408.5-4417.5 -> 16.9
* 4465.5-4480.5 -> 16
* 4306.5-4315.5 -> 13.8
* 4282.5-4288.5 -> 14.7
